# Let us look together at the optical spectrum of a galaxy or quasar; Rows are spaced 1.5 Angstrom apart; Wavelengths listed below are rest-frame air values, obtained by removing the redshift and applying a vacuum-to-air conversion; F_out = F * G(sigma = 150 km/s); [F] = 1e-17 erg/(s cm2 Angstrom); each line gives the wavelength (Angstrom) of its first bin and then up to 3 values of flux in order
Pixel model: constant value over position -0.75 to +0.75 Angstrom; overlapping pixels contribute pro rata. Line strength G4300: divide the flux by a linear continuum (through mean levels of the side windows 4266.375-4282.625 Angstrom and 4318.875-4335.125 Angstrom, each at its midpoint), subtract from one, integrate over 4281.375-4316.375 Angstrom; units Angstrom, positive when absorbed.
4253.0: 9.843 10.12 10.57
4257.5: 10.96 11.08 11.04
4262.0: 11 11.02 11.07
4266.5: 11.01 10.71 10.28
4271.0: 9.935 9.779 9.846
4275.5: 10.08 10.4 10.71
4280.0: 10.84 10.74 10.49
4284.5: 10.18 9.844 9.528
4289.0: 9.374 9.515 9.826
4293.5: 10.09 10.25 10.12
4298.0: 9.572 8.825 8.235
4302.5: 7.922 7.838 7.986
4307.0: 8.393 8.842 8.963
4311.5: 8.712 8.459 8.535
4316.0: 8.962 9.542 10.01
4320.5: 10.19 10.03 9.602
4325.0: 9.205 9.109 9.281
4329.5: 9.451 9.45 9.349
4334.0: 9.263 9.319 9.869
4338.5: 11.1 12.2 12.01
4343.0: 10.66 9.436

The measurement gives 2.8 Angstrom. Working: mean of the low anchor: 10.4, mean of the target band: 9.19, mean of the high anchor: 9.52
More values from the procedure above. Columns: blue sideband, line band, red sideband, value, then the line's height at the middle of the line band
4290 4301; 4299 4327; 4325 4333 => 1.6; 9.47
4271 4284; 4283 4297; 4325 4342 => 0.5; 10.3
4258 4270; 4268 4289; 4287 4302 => 0.1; 10.2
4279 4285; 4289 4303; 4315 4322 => 1.2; 10.2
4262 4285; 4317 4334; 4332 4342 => 1.5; 10.4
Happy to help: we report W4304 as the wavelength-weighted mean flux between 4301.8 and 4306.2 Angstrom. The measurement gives 7.91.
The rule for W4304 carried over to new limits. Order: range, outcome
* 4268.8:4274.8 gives 9.96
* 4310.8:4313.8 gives 8.58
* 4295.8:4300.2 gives 9.51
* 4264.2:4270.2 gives 10.8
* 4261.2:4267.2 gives 11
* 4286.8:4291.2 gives 9.47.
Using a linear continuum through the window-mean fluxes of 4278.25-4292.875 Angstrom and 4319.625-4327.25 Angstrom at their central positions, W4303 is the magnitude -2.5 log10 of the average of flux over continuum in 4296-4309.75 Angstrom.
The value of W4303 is 0.15 mag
